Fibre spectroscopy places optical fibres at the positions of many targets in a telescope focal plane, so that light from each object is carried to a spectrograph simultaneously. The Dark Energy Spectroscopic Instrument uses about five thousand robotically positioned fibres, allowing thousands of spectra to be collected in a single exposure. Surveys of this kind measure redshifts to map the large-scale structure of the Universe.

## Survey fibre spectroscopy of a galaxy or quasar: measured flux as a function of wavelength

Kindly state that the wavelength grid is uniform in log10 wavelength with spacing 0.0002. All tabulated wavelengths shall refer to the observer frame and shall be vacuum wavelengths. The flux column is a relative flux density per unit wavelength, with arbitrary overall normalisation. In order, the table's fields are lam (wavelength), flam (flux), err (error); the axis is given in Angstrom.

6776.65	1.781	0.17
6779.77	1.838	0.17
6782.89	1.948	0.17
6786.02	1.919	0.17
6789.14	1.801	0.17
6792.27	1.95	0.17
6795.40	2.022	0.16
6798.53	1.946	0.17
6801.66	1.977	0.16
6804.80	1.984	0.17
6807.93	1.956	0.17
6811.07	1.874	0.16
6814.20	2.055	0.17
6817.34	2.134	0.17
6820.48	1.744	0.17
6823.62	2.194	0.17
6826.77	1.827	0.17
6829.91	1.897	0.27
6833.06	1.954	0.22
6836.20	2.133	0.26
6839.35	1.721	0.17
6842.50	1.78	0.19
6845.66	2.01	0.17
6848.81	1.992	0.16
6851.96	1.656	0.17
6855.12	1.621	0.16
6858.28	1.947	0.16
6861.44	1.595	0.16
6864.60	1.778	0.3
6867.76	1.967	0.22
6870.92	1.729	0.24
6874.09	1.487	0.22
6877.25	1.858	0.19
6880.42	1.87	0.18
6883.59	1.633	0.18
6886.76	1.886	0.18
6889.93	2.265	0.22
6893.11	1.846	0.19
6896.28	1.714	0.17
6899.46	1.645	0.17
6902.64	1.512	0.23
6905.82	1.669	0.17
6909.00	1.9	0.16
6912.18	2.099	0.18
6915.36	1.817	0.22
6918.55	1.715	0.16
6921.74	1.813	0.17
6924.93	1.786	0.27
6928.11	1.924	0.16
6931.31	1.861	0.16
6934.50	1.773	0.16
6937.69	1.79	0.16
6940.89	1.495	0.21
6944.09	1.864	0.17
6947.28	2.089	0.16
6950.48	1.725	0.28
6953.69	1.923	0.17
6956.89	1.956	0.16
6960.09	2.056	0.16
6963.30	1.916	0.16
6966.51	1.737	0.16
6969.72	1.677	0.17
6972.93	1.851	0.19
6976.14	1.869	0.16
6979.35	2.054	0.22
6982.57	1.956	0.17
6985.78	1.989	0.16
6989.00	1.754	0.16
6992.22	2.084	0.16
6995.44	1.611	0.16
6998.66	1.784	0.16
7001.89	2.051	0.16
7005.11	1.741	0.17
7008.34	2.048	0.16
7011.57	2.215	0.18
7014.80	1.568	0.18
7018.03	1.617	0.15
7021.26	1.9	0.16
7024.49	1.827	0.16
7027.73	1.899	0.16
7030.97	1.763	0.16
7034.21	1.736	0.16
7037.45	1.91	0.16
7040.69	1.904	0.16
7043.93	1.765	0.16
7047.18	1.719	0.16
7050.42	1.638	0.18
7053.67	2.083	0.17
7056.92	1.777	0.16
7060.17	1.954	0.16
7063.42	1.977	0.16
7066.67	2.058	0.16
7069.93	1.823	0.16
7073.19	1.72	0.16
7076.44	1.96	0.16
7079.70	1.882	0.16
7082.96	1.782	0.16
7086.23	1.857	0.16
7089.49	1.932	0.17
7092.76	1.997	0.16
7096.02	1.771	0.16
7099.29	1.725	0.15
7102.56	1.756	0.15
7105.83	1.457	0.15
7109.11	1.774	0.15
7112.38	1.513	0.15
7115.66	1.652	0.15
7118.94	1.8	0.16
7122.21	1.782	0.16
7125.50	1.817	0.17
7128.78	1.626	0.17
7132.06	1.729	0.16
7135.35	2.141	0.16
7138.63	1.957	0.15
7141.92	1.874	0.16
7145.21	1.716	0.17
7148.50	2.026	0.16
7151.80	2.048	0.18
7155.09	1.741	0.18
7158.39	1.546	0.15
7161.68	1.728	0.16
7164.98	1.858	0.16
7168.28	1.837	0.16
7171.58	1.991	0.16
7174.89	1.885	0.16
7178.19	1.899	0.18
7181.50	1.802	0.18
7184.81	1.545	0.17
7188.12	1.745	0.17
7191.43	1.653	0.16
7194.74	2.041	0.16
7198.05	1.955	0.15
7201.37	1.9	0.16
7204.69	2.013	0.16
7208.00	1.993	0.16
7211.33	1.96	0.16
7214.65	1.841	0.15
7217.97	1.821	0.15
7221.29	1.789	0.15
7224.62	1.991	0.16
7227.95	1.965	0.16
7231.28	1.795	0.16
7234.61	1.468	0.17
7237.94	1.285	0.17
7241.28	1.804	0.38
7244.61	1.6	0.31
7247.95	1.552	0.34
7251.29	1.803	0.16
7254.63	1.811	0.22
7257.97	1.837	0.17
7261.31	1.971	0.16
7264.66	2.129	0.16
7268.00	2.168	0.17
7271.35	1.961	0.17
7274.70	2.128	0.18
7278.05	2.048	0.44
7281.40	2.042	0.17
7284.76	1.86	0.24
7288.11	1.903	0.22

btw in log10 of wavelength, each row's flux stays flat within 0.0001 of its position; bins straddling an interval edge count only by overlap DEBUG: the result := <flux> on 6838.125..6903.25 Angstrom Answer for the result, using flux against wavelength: 1.79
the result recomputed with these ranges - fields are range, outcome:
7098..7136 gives 1.72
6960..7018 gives 1.87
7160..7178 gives 1.86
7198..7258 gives 1.79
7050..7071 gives 1.92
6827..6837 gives 1.96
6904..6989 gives 1.86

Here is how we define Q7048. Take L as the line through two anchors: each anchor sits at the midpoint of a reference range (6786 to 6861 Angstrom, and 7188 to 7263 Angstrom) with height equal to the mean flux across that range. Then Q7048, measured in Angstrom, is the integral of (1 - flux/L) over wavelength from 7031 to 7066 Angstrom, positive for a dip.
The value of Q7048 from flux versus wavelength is 0.1 Angstrom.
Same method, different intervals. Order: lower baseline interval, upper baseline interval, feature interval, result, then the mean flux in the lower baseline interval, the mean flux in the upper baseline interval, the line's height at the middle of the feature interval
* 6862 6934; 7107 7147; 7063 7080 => -1.09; 1.8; 1.78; 1.79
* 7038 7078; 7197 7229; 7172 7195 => 1.44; 1.87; 1.92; 1.91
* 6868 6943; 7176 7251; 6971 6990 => -1.30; 1.79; 1.79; 1.79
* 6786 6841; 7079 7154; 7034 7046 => 0.05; 1.95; 1.81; 1.84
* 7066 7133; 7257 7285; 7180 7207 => 1.13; 1.78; 2.03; 1.92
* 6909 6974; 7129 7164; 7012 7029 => 0.48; 1.84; 1.84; 1.84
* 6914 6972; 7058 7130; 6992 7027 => -0.66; 1.83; 1.8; 1.82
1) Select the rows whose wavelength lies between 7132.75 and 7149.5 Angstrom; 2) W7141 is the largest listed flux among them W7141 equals 2.141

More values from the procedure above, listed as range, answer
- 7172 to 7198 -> 2.041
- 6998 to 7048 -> 2.215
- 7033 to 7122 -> 2.083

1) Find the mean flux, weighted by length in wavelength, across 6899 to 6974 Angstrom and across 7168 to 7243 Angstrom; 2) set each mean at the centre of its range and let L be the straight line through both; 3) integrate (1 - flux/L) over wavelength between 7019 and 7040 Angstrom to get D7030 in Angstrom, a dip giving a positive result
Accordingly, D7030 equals -0.2 Angstrom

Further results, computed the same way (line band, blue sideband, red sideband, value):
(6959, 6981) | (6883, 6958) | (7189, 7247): -0.7 Angstrom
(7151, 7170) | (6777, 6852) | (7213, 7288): 0.9 Angstrom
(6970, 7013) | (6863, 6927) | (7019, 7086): -1.9 Angstrom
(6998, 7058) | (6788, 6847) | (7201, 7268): 1.4 Angstrom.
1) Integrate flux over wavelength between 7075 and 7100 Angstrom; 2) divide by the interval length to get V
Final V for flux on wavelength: 1.87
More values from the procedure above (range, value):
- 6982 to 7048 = 1.85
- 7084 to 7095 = 1.91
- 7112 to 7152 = 1.82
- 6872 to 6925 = 1.79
